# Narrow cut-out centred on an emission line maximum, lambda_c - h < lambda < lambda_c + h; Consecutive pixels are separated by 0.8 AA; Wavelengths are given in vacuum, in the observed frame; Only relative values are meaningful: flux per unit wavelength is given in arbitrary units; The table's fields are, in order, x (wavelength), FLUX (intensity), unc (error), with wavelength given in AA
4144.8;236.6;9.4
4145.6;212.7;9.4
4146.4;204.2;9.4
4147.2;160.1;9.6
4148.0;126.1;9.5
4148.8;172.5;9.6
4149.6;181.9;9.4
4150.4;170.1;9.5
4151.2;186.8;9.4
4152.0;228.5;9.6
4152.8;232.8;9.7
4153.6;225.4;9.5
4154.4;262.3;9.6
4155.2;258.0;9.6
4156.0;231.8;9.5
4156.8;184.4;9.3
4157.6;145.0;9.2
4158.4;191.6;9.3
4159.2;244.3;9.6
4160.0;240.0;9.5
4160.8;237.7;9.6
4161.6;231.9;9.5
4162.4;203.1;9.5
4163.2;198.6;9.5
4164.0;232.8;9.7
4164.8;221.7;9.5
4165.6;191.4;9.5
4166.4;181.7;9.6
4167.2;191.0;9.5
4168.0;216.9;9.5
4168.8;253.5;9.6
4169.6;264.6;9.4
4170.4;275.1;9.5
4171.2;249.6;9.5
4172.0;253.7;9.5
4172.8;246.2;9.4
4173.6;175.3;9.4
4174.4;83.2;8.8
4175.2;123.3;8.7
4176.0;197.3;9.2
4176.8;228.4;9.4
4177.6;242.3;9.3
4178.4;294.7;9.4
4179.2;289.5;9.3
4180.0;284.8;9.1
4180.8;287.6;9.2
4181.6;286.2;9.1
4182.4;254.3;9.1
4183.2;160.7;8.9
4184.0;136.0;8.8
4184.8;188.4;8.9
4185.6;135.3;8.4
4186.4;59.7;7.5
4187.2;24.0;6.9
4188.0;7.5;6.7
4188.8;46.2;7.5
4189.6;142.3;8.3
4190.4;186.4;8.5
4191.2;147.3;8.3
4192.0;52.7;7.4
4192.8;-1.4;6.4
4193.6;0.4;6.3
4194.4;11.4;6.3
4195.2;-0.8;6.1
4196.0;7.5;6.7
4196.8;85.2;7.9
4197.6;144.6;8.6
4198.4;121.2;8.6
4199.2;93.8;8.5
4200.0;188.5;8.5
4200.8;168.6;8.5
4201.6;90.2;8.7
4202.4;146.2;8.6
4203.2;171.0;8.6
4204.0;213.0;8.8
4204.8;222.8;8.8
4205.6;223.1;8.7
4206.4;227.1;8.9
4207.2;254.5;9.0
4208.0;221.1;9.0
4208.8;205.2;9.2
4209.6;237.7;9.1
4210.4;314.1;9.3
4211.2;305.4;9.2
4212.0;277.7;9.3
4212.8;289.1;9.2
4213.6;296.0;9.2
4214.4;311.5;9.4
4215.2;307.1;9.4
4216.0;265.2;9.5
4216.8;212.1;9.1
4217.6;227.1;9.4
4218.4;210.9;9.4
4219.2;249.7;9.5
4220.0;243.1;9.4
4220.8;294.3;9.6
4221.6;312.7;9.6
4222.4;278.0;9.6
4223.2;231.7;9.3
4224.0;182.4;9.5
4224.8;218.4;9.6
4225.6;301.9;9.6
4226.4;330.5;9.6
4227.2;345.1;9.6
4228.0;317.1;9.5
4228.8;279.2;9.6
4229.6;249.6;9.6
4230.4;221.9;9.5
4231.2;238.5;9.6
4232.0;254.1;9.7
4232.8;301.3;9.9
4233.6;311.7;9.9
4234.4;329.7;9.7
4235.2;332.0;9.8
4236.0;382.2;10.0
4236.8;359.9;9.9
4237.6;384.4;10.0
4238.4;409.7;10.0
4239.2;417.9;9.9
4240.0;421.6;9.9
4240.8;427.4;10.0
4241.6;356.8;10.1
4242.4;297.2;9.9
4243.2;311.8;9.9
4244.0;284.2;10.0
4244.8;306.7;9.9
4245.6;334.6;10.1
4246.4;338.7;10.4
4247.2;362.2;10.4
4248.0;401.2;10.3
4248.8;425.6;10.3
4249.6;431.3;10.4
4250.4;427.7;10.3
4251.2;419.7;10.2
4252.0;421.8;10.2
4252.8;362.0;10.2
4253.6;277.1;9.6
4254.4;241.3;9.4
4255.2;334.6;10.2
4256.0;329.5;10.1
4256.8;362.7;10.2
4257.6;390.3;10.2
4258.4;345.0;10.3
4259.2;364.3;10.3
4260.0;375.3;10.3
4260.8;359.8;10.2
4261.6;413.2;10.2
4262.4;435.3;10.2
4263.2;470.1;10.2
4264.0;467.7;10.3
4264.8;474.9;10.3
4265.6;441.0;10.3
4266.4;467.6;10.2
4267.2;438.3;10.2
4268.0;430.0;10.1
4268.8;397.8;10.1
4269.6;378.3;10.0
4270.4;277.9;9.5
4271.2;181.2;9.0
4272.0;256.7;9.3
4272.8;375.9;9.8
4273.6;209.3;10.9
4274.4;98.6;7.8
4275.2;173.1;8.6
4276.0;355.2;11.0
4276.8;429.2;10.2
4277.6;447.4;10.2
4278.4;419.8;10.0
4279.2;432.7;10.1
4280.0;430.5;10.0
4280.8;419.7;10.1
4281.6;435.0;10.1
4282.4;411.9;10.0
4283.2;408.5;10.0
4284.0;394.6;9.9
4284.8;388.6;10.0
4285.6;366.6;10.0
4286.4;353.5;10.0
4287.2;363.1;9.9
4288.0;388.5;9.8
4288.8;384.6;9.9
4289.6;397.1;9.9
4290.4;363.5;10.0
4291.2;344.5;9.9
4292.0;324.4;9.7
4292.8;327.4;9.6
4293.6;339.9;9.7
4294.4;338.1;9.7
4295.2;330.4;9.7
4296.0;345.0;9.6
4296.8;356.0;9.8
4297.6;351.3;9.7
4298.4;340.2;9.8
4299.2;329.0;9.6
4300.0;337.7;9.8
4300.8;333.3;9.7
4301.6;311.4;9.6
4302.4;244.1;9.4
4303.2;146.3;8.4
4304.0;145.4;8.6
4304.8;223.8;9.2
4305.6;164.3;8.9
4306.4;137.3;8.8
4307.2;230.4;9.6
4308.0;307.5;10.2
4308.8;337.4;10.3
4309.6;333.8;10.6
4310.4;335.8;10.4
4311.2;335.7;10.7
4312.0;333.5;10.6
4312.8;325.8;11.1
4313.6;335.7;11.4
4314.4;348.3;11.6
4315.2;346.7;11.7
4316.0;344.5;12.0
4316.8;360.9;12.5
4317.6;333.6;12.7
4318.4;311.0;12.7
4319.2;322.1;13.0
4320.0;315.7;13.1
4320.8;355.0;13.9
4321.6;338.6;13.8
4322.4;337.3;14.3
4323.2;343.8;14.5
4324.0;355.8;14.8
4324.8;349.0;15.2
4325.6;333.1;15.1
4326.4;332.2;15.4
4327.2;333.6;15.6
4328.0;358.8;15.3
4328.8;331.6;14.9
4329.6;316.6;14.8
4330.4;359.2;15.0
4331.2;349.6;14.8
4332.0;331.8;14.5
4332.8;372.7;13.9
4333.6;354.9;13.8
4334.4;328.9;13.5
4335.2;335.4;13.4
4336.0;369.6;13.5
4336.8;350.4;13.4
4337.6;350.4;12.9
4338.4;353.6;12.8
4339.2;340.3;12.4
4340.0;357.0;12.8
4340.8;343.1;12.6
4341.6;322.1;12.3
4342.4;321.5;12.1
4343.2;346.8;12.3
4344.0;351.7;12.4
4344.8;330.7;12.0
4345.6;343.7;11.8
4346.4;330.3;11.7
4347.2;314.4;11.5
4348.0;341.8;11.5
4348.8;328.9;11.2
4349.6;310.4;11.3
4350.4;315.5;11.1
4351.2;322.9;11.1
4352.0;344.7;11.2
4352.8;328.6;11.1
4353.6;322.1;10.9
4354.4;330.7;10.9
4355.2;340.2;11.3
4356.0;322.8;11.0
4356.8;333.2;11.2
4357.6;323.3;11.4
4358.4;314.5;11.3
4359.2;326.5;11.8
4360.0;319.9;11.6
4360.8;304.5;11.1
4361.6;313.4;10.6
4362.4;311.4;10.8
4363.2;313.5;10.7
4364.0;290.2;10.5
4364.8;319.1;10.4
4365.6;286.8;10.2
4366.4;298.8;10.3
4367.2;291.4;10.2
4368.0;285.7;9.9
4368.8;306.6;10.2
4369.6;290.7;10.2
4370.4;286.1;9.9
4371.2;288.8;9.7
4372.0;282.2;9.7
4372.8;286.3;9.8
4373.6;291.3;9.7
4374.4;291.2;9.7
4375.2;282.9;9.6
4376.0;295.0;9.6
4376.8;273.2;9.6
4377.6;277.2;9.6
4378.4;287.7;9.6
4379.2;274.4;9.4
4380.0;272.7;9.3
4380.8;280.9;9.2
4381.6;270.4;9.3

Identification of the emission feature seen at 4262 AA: Ly-alpha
